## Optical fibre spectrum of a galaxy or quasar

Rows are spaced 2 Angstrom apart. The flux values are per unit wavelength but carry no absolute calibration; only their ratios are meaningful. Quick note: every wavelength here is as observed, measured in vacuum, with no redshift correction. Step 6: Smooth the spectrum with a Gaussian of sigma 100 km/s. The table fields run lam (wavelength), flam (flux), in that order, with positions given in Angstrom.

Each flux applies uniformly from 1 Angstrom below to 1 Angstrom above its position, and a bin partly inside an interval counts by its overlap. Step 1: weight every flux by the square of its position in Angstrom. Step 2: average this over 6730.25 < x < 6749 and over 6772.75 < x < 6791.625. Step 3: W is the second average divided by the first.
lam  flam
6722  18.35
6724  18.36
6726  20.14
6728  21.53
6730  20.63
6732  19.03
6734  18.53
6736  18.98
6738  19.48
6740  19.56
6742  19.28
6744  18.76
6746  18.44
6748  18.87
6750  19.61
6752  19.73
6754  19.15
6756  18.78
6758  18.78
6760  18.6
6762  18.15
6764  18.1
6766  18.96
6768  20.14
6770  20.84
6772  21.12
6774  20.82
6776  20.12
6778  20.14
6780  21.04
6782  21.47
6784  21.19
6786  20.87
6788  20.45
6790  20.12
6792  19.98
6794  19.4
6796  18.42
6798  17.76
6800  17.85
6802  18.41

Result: 1.10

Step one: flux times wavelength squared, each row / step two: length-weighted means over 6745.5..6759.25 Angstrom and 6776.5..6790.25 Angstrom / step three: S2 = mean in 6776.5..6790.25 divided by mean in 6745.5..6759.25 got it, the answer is 1.10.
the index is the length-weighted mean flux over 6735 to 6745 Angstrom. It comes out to 19.2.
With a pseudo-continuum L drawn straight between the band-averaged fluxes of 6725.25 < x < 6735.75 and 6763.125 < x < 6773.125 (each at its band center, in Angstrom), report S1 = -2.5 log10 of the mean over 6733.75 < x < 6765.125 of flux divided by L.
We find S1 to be 0.053 mag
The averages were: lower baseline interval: 19.9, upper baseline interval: 19.9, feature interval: 18.9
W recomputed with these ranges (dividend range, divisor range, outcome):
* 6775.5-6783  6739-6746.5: 1.10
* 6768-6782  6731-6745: 1.10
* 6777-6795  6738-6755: 1.08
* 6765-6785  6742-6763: 1.10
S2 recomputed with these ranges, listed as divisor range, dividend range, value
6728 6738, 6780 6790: 1.09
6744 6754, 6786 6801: 1.02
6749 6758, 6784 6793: 1.07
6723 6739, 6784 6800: 1.02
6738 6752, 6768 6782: 1.09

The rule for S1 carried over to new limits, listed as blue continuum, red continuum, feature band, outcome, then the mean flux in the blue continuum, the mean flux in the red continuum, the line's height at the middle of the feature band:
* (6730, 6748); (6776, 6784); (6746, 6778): 0.03 mag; 19.1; 20.8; 20.1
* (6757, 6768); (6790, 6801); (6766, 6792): -0.10 mag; 18.7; 18.8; 18.7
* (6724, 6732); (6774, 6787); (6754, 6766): 0.11 mag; 20.2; 20.8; 20.6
